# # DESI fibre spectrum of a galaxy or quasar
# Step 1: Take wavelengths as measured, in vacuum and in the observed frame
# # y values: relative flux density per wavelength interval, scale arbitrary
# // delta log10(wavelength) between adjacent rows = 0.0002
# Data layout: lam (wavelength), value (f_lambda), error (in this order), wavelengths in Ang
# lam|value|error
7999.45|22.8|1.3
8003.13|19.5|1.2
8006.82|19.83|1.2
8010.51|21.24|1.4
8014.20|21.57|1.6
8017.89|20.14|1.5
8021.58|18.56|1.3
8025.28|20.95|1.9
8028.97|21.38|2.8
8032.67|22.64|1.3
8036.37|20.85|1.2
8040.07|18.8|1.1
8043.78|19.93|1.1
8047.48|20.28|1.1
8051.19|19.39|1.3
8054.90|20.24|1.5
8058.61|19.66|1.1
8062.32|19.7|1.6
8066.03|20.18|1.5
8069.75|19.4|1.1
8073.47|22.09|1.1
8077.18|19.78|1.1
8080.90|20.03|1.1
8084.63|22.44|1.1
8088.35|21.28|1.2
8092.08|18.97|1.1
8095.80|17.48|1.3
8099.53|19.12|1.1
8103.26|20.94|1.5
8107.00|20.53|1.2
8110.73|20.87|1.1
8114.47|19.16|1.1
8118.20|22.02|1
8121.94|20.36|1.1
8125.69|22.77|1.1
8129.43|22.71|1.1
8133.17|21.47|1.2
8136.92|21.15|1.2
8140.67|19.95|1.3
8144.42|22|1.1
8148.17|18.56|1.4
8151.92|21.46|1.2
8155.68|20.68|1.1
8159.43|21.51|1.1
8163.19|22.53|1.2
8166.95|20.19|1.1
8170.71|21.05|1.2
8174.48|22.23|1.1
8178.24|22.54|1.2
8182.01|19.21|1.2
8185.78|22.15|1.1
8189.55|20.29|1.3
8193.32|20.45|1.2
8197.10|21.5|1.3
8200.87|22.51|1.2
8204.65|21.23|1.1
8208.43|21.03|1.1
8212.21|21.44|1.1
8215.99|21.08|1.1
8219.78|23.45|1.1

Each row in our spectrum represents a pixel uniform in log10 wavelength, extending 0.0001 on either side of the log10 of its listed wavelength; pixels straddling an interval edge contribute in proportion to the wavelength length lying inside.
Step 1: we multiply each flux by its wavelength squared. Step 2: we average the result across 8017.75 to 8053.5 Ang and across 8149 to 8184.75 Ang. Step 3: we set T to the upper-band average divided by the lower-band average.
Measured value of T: 1.08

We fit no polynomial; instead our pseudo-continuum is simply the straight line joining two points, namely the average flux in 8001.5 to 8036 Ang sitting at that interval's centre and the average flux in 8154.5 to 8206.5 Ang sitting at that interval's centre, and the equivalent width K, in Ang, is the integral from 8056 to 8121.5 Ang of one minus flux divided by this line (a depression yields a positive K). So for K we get 2.3 Ang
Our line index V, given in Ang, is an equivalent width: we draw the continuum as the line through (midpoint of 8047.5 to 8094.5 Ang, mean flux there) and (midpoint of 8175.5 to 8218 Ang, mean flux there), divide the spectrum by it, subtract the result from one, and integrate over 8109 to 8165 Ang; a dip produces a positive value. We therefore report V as -1.0 Ang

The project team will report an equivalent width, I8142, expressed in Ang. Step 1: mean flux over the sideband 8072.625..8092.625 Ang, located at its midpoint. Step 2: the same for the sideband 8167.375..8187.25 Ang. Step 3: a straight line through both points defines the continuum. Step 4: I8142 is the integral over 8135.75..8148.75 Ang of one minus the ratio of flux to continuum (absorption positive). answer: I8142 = 0.4 Ang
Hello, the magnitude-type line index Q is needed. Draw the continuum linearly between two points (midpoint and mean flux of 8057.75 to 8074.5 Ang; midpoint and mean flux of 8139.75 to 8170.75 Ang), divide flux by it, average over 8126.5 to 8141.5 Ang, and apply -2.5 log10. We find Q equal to -0.04 mag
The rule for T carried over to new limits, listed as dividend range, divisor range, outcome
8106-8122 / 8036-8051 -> 1.06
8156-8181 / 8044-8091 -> 1.09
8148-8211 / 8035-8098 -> 1.09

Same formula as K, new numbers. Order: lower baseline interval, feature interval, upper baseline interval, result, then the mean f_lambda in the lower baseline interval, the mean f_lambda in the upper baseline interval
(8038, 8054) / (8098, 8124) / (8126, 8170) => 0.2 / 19.7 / 21.2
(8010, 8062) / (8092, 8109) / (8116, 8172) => 1.1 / 20.4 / 21.2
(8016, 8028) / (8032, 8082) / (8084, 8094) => 0.5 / 20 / 20.7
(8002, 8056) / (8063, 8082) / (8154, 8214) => 0.3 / 20.4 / 21.3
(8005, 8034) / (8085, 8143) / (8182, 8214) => 1.0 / 20.8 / 21.2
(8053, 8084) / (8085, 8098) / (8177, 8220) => 0.5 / 20.2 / 21.3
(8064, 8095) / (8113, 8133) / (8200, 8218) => -0.7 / 20.4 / 21.4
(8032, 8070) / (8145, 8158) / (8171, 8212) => 0.3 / 20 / 21.3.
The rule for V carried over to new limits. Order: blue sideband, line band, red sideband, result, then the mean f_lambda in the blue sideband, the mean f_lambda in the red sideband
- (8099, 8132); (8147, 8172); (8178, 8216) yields 0.2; 21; 21.2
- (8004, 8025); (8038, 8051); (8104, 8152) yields 0.5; 20.3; 21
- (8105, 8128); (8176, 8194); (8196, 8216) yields 0.3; 21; 21.5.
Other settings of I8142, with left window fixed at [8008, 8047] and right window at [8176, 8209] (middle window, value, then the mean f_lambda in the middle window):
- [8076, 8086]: 0.0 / 20.7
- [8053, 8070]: 0.7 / 19.9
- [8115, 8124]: 0.0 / 20.9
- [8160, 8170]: -0.1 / 21.3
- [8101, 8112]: 0.1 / 20.7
